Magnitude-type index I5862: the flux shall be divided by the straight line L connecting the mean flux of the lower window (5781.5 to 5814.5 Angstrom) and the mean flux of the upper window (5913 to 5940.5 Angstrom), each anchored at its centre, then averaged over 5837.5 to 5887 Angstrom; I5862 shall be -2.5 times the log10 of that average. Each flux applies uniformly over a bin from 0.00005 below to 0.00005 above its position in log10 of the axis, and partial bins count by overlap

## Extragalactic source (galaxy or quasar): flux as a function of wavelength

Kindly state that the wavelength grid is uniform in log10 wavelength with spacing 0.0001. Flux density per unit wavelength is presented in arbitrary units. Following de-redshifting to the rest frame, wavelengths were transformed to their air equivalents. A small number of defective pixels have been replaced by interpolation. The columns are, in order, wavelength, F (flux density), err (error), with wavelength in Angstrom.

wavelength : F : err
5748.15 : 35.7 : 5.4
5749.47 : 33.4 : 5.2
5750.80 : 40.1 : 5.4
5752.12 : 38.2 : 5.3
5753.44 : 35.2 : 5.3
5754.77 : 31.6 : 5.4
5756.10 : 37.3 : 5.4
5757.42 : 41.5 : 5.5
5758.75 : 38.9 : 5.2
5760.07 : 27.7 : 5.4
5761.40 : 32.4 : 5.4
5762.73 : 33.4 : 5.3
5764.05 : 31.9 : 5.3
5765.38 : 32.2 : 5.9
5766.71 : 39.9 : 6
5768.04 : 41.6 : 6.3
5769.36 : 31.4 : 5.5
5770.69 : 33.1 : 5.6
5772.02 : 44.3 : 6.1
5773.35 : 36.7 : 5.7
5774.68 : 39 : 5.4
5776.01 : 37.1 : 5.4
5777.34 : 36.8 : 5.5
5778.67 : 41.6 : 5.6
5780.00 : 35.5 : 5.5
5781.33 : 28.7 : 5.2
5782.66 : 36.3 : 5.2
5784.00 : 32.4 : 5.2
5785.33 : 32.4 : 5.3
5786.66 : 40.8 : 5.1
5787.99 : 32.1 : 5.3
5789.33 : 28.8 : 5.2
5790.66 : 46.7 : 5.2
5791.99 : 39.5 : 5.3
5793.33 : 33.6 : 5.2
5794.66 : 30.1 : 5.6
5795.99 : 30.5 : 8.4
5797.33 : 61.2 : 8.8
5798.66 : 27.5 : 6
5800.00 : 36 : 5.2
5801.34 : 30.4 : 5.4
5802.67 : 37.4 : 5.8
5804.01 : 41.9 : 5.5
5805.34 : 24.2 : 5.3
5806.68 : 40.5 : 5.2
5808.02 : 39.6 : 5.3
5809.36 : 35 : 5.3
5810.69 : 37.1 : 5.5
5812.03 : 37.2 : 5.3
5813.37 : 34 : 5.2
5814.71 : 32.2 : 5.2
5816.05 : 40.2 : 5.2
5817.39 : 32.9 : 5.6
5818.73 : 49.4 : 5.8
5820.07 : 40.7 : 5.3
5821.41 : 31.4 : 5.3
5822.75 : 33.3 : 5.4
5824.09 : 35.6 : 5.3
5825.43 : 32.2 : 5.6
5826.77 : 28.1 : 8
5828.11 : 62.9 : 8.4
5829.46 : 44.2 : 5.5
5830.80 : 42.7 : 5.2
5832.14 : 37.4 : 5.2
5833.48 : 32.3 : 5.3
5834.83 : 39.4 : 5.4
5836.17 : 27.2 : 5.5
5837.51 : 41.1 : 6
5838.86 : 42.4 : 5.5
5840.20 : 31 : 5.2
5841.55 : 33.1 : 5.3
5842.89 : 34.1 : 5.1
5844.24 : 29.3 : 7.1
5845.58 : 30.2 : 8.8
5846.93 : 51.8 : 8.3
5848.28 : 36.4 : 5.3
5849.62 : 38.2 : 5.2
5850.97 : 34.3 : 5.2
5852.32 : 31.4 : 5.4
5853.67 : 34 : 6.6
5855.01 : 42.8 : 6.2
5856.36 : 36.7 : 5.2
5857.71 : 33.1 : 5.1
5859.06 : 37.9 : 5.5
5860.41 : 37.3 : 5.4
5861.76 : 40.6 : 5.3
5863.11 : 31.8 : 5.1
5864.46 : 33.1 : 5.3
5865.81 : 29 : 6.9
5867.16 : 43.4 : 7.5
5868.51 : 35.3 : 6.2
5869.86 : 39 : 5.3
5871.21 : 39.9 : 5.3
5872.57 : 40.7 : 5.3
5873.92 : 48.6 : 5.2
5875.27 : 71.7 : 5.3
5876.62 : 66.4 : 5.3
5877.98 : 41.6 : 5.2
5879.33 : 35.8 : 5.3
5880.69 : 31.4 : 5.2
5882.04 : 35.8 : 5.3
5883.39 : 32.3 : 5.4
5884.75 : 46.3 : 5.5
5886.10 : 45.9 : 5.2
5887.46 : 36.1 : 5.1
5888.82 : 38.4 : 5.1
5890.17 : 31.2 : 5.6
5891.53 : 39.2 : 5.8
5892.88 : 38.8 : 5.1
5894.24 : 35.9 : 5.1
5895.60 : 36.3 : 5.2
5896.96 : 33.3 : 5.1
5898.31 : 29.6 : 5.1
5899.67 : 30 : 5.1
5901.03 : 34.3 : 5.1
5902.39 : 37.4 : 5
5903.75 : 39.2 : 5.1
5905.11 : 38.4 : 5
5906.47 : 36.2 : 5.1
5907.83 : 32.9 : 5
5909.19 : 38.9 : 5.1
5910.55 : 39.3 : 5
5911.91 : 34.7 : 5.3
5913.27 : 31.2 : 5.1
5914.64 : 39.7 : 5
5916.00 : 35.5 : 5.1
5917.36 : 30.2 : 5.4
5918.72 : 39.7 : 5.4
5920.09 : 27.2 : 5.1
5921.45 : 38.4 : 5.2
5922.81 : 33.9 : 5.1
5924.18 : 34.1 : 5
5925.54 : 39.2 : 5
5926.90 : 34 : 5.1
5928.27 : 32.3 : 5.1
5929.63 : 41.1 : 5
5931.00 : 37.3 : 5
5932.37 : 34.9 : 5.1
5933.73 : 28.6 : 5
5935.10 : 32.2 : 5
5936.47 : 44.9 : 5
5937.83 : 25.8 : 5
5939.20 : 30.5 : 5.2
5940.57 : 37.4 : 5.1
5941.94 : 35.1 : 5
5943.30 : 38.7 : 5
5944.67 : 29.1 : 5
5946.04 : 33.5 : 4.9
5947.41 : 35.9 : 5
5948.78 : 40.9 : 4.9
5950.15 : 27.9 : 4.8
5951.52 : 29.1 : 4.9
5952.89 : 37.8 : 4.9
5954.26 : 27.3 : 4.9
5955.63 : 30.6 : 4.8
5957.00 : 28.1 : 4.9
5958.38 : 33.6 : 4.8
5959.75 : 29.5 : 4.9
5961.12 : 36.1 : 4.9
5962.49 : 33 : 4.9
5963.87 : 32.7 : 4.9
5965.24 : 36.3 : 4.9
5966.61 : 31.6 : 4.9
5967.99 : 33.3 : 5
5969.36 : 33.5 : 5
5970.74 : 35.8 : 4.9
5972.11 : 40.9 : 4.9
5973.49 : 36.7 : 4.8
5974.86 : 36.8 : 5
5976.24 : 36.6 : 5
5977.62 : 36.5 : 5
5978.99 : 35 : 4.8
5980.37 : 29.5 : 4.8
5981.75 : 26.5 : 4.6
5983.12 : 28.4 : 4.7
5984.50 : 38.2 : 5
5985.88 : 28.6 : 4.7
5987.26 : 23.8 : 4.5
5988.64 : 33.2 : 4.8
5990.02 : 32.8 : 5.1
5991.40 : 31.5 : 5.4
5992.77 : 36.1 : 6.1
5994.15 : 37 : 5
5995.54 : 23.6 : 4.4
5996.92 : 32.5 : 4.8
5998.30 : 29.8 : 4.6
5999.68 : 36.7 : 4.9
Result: -0.109 mag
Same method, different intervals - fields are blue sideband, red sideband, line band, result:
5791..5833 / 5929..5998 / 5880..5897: -0.05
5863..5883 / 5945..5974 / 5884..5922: 0.08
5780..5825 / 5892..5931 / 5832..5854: 0.01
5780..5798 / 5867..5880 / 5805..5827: 0.11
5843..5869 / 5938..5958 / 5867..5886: -0.23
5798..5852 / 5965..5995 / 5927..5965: 0.02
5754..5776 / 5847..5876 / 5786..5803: 0.01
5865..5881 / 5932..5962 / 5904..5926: 0.06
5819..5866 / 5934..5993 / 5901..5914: -0.05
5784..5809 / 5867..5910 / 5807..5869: 0.02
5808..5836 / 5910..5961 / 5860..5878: -0.18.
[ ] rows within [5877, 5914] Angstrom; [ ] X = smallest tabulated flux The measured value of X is 29.6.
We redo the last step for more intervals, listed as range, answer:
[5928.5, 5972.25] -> 25.8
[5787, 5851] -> 24.2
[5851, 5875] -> 29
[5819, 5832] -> 28.1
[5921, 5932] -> 32.3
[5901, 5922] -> 27.2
